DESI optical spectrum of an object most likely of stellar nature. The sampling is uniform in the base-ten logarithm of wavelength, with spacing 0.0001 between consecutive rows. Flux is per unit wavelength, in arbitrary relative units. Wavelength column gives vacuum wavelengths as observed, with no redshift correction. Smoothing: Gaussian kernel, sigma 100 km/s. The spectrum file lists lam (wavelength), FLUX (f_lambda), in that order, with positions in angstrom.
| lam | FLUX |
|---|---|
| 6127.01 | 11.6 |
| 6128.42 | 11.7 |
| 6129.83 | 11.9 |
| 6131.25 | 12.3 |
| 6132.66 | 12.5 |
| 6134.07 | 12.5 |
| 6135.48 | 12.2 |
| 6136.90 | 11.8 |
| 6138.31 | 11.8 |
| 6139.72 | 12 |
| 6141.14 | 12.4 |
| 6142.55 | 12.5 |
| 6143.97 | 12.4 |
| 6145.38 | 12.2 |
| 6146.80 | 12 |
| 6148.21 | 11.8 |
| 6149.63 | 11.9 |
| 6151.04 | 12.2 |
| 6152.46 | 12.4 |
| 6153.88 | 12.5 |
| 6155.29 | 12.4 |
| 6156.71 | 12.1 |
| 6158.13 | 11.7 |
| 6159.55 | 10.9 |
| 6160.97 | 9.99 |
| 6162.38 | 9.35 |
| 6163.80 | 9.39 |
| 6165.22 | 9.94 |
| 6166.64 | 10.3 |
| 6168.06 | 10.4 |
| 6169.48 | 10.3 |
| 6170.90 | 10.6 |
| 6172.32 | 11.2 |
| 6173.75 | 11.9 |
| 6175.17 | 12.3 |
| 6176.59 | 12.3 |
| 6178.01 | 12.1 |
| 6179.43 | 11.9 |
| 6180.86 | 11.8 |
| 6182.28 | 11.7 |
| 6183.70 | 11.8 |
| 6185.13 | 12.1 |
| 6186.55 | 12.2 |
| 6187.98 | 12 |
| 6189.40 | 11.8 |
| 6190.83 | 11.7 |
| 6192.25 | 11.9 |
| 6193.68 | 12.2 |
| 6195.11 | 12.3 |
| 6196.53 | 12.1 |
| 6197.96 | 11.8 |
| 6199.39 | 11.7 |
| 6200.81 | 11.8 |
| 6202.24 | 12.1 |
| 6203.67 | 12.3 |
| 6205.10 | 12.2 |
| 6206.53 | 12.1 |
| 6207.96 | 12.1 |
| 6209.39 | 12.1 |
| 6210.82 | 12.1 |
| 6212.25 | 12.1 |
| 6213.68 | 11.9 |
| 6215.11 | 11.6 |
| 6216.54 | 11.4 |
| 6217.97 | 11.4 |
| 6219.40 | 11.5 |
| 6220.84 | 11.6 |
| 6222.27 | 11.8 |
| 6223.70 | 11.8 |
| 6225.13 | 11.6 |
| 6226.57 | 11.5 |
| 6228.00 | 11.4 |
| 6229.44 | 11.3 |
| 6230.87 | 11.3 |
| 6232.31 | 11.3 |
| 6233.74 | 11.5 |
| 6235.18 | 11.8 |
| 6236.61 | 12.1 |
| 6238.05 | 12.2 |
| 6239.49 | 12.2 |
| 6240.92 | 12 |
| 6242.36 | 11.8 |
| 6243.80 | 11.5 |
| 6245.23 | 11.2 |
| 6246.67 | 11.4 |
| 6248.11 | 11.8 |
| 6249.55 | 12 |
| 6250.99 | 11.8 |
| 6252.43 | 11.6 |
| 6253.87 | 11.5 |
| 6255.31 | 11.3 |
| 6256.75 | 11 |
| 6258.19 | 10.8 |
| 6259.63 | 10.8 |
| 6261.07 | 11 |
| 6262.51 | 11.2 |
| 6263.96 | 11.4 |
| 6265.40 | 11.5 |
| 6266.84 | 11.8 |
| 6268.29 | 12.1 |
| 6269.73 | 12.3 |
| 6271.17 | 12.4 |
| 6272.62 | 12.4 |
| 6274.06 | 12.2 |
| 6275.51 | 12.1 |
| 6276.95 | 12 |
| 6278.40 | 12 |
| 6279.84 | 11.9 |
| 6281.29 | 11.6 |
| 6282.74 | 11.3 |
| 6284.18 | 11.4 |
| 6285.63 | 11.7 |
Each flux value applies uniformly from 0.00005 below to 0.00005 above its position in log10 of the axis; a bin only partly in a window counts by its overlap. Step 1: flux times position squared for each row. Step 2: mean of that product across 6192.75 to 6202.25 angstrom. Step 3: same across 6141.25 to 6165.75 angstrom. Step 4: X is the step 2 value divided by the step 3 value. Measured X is 1.05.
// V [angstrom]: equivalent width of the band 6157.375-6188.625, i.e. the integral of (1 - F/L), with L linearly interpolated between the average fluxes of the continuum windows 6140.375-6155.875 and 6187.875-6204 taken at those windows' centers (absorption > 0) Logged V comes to 2.34 angstrom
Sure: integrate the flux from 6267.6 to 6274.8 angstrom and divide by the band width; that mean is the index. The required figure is 12.3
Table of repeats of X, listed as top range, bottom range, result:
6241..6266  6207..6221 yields 0.98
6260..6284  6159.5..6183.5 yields 1.11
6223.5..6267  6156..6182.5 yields 1.07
